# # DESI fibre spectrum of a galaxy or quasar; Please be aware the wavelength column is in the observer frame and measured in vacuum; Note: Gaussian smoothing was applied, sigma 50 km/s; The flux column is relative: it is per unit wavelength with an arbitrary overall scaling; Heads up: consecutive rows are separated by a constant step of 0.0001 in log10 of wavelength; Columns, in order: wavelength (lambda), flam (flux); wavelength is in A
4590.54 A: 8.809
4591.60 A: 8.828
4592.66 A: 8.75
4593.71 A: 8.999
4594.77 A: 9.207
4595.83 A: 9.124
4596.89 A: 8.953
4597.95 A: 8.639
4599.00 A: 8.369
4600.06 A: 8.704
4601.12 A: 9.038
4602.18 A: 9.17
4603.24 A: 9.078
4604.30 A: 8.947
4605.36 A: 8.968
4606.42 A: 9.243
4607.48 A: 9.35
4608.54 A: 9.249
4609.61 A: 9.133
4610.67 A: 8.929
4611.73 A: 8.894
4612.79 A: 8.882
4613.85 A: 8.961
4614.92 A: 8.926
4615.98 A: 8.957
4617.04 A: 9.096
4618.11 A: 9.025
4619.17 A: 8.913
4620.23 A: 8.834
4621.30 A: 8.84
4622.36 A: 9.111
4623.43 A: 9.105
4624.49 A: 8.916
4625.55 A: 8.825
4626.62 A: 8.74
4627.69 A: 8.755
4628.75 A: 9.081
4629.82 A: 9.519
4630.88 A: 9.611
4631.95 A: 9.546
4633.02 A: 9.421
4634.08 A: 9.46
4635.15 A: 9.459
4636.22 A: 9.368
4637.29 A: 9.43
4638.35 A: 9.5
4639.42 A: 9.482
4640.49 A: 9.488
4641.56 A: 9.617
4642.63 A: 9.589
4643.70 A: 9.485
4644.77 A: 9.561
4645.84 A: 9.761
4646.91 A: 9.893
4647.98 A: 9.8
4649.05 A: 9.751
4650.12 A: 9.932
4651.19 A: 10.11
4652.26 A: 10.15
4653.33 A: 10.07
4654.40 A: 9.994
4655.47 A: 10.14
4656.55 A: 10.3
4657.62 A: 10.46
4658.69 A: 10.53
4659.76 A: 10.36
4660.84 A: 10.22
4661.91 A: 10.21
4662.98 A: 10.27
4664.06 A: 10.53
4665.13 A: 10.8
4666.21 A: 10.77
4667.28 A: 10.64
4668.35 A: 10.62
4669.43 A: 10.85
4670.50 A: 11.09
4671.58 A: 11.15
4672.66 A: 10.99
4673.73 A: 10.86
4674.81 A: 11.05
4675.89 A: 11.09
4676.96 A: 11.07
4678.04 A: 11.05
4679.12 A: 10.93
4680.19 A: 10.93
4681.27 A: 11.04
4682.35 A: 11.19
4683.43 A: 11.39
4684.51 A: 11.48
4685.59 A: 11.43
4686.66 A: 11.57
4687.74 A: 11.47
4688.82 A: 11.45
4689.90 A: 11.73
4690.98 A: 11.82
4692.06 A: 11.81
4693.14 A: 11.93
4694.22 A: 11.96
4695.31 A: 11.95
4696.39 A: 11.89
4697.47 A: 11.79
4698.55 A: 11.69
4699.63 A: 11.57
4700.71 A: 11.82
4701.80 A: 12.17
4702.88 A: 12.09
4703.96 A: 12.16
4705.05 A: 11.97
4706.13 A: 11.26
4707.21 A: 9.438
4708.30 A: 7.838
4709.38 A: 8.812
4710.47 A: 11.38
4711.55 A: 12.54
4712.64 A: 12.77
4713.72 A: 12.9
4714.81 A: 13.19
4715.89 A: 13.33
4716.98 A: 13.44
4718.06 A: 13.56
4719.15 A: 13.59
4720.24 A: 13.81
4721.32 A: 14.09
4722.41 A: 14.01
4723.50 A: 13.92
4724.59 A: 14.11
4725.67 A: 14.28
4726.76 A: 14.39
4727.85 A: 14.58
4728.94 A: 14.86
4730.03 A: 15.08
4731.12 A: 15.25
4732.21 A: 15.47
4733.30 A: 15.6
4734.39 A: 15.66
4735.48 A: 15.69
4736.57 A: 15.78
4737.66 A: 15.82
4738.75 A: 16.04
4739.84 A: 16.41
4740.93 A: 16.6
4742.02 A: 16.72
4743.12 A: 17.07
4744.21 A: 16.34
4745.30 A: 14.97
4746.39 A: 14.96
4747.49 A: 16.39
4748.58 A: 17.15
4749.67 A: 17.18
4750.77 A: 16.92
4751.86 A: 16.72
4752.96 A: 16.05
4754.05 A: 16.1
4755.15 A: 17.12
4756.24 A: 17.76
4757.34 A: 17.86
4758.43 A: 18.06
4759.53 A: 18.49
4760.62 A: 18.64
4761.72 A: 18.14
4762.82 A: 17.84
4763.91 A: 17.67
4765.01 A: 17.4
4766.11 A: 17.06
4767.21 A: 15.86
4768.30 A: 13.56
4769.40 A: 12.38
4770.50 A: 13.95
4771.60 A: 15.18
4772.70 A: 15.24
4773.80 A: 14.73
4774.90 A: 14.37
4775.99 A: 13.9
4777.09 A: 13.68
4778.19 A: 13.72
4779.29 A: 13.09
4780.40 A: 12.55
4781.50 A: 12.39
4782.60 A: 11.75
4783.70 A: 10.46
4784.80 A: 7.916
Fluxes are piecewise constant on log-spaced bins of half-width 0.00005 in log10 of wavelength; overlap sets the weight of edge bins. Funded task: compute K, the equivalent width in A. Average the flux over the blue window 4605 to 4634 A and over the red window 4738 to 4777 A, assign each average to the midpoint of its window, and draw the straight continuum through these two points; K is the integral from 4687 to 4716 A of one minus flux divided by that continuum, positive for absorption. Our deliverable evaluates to 3.7 A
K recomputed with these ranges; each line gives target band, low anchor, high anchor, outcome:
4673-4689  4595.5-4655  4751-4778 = 1.10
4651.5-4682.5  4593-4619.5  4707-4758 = 2.97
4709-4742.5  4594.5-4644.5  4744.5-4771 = 1.27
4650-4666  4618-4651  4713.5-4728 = 0.42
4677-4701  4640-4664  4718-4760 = 1.78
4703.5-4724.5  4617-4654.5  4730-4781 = 2.05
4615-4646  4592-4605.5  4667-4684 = 1.69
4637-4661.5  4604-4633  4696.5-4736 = 0.97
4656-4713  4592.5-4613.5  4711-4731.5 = 5.56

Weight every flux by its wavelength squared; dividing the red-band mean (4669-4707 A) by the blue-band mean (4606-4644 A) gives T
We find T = 1.28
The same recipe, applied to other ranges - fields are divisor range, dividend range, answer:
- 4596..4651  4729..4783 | 1.81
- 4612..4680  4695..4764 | 1.53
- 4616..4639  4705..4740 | 1.55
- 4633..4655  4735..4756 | 1.76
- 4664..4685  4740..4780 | 1.52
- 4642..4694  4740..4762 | 1.64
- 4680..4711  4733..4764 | 1.51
